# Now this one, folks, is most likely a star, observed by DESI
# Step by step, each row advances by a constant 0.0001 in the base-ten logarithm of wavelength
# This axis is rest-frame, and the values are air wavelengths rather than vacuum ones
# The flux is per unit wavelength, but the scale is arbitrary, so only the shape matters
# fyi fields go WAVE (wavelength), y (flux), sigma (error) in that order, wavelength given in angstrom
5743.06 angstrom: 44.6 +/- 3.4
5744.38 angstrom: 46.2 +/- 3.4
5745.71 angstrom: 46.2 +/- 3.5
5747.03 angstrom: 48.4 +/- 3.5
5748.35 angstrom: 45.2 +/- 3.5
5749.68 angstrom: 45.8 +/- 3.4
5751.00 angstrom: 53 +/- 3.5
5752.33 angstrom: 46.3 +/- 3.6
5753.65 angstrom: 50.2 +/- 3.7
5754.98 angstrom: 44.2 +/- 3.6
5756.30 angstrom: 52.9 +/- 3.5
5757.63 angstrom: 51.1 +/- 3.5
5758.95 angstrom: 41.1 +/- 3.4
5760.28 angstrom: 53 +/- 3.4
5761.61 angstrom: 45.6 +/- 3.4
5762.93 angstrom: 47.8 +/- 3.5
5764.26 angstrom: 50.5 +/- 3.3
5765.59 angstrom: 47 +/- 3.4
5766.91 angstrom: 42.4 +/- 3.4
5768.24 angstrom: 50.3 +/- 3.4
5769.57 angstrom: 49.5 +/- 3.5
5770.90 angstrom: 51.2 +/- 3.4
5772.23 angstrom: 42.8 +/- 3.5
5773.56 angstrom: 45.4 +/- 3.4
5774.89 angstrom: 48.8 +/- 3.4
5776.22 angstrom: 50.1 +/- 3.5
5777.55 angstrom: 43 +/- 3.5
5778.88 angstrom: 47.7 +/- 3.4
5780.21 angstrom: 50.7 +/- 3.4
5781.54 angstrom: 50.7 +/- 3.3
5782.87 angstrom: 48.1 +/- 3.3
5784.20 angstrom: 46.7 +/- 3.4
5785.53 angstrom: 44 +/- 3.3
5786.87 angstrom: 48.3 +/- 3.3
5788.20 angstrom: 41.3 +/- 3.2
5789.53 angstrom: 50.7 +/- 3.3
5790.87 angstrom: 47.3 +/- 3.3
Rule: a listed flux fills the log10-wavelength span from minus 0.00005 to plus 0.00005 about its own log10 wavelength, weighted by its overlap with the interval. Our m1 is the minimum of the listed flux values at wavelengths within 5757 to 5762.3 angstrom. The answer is 41.1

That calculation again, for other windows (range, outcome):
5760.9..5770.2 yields 42.4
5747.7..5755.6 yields 44.2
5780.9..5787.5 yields 44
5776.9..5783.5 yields 43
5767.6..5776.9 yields 42.8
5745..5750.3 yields 45.2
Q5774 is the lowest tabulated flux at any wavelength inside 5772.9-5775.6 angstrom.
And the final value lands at 45.4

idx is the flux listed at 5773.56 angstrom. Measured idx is 45.4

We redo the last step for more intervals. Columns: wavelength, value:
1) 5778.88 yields 47.7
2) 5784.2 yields 46.7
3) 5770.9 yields 51.2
